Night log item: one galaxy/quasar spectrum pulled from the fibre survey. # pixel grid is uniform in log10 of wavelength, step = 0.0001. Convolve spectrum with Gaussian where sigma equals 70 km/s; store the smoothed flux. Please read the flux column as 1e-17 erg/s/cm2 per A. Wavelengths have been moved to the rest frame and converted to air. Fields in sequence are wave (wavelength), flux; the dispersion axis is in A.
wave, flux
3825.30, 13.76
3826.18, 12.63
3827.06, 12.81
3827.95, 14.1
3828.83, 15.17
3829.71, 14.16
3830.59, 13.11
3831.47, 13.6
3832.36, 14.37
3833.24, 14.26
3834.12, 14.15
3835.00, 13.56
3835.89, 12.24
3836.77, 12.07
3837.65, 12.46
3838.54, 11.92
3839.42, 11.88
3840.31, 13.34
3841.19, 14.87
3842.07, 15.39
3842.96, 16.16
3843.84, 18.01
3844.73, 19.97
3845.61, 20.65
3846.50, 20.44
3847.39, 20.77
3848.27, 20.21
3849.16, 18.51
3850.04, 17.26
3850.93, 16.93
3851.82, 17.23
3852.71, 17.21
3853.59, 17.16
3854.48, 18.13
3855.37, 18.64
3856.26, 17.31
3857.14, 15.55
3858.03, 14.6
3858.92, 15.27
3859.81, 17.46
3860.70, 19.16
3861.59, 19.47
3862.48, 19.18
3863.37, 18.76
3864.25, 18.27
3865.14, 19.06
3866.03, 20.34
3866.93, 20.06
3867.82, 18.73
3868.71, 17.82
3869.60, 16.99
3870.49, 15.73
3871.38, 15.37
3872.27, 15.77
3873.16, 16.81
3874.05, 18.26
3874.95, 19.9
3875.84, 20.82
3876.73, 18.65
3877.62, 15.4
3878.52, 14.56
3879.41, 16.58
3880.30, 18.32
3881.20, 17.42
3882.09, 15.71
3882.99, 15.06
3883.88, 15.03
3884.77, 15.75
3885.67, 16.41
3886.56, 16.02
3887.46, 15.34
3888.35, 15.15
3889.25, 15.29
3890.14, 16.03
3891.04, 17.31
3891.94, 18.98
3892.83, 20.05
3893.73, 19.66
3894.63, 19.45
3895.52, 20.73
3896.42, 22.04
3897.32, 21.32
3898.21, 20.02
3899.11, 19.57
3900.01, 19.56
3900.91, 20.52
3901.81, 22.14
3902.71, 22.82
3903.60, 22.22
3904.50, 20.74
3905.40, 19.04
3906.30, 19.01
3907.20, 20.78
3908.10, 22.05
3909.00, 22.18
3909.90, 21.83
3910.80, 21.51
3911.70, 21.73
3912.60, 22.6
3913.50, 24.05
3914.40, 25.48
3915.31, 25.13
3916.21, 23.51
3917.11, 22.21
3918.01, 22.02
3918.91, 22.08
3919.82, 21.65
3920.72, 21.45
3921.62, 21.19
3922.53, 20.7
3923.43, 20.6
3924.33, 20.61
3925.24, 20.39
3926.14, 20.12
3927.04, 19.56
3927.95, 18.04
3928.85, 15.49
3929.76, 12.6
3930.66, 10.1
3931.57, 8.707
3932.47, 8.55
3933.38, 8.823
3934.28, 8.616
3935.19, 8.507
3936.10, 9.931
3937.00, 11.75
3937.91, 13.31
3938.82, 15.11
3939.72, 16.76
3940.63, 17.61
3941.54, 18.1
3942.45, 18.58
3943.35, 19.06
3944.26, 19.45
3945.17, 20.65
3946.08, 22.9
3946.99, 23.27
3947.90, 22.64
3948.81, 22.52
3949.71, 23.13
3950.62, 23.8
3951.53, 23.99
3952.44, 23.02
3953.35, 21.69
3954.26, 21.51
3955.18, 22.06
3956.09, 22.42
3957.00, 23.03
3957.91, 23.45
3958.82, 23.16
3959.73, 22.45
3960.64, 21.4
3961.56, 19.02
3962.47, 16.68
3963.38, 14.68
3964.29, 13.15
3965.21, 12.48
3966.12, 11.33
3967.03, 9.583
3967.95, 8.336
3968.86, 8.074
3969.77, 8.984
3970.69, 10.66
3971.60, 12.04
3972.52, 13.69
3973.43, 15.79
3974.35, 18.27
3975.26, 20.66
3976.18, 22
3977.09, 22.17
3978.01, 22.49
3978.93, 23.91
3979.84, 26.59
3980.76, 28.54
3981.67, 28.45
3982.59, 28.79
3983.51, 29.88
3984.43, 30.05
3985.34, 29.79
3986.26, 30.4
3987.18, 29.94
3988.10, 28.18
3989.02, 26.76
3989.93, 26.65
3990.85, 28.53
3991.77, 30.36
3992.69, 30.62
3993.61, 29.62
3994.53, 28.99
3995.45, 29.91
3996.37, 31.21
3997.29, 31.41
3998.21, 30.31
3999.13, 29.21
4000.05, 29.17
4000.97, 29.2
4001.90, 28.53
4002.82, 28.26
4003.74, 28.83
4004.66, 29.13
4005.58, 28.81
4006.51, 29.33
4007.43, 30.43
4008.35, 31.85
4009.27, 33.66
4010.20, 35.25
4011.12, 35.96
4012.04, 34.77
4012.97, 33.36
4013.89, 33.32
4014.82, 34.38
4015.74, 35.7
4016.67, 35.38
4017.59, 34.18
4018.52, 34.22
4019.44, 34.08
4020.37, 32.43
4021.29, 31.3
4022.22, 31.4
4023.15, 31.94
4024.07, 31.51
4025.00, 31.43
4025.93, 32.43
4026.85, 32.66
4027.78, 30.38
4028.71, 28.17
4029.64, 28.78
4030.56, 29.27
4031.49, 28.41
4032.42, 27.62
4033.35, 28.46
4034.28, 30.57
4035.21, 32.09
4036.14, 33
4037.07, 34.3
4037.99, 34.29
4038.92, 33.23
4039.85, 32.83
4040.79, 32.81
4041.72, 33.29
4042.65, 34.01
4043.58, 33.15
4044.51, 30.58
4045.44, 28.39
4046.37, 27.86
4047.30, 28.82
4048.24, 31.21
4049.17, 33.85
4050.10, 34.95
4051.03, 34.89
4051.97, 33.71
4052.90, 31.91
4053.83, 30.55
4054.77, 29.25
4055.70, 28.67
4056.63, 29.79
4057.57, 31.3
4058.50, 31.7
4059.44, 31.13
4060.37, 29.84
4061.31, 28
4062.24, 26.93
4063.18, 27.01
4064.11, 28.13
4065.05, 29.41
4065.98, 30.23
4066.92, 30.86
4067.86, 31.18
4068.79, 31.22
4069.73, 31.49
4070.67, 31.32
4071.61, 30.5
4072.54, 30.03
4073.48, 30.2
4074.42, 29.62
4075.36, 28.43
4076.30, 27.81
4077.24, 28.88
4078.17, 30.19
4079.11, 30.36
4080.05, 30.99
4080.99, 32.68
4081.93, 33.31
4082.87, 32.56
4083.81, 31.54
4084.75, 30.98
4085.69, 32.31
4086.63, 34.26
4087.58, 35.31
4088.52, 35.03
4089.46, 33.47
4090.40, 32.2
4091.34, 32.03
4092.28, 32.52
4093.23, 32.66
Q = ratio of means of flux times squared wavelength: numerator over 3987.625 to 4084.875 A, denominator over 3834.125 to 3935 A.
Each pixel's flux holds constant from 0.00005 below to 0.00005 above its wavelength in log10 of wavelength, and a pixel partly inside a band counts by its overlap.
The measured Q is 1.85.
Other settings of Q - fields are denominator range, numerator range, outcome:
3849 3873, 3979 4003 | 1.77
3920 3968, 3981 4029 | 1.80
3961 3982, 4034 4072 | 1.93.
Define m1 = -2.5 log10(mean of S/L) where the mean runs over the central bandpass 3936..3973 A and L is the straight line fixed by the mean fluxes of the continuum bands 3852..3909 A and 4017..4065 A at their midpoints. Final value 0.33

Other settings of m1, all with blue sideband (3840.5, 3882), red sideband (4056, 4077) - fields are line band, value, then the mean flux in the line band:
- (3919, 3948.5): 0.29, 16.8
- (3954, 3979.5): 0.35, 17.3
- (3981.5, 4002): -0.16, 29.4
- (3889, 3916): -0.03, 20.9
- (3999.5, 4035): -0.17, 31.4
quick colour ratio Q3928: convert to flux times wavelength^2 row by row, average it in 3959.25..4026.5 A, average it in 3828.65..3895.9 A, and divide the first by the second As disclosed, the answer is 1.7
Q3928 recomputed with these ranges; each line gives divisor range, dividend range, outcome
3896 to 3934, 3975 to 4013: 1.53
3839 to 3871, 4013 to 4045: 1.98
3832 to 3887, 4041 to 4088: 2.03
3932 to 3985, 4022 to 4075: 1.73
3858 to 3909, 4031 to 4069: 1.83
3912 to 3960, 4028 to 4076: 1.69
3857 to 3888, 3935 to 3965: 1.17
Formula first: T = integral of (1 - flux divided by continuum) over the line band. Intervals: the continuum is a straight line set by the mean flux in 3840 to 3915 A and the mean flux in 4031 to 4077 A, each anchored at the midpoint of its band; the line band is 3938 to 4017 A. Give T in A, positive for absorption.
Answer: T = 4.62 A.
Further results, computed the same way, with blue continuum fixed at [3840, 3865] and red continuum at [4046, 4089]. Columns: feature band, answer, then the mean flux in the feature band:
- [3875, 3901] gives 2.77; 17.8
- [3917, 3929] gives 0.84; 20.5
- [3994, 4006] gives -1.21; 29.5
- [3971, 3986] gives 1.30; 23.3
